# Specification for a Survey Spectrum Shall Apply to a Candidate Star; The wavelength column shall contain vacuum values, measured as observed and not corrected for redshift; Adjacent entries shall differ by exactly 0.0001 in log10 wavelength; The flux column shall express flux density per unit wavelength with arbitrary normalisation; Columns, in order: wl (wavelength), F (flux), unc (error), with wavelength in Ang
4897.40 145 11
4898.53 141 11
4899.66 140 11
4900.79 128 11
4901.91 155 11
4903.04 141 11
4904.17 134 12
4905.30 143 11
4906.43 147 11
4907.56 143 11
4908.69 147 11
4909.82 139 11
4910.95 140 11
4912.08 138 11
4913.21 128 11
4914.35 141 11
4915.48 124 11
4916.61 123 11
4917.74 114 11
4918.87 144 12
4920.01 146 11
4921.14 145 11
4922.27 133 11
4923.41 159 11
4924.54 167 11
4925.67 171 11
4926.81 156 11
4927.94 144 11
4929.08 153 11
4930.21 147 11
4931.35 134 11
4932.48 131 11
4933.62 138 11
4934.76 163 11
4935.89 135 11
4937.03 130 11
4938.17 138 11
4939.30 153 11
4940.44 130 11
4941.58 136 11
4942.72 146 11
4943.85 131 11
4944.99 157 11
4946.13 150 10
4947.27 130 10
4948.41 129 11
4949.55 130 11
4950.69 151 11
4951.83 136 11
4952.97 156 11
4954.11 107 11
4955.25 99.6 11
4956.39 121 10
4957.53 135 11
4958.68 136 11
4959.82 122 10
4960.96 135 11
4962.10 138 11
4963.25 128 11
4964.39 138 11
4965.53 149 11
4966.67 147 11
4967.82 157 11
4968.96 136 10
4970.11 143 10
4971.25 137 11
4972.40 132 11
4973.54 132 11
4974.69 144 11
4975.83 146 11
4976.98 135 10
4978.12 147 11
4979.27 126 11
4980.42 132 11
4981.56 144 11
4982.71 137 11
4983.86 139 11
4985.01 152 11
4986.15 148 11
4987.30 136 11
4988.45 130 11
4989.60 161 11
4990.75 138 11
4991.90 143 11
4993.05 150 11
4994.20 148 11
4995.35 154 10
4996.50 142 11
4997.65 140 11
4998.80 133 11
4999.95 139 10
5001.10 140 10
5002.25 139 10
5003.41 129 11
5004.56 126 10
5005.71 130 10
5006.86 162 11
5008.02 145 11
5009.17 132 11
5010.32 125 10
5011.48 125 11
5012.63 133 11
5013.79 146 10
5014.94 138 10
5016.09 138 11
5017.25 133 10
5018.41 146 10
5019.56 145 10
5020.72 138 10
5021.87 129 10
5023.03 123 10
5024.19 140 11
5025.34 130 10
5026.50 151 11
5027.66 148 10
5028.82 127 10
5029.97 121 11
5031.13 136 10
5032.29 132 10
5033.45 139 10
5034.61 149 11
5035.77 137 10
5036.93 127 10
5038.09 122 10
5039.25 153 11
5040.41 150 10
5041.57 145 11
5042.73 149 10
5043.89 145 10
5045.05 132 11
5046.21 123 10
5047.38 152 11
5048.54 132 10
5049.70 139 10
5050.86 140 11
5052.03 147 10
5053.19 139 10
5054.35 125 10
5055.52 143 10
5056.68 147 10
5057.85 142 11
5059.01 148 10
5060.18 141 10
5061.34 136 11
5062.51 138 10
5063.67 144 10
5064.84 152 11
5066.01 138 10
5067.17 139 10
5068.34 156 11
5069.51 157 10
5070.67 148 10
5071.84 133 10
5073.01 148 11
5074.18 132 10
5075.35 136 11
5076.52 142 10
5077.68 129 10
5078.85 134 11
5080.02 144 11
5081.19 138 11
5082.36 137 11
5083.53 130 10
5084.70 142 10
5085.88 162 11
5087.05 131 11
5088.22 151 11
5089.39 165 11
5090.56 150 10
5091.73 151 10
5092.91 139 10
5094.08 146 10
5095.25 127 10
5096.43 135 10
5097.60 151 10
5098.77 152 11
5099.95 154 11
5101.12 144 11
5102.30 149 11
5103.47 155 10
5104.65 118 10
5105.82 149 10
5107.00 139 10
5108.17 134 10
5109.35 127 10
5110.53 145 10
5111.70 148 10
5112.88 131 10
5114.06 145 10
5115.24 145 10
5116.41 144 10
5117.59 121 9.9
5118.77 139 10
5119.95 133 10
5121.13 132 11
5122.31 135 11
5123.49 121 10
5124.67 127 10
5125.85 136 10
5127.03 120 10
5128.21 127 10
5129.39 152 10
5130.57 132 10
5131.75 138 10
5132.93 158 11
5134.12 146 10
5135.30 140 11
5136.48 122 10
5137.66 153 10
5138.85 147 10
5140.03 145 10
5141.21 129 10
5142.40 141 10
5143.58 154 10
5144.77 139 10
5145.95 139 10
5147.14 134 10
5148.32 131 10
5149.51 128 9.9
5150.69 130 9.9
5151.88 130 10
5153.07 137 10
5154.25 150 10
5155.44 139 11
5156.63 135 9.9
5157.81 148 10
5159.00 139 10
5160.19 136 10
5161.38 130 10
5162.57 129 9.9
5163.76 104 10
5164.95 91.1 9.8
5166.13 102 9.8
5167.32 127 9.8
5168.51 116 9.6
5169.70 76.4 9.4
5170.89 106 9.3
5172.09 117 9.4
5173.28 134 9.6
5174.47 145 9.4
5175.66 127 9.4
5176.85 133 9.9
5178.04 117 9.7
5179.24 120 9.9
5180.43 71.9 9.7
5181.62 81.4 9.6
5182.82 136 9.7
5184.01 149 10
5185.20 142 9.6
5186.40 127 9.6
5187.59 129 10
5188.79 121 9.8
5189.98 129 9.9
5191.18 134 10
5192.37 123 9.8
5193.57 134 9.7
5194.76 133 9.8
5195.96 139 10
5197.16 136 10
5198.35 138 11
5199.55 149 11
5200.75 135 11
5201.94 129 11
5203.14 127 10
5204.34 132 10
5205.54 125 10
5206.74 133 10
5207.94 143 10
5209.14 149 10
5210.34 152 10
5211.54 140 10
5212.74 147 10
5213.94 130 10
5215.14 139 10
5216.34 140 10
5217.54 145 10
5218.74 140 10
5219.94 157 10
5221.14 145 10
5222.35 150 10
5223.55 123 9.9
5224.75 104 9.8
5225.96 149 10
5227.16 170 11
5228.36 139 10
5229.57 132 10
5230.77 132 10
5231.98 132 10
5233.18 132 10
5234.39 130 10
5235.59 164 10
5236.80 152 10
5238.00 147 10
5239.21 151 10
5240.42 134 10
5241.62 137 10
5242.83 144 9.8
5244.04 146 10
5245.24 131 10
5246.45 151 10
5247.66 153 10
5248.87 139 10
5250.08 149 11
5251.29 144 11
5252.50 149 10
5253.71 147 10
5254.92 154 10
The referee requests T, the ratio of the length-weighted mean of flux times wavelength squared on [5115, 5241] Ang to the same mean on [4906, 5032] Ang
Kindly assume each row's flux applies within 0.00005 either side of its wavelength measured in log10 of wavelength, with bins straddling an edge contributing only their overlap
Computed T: 1.0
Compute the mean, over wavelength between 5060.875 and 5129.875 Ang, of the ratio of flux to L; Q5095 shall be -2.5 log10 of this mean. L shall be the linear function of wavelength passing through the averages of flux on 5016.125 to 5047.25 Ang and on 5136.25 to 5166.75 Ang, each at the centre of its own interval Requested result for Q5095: -0.04 mag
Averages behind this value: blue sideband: 137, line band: 140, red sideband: 133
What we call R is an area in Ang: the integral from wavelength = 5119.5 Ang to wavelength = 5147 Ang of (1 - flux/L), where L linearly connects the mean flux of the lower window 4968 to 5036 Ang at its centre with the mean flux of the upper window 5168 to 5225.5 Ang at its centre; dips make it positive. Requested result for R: -0.96 Ang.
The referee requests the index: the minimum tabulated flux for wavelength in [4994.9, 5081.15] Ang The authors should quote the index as 121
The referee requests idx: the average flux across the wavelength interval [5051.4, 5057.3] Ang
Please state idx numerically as 140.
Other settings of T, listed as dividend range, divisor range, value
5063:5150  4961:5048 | 1.05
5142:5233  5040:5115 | 0.97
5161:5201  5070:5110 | 0.90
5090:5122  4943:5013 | 1.07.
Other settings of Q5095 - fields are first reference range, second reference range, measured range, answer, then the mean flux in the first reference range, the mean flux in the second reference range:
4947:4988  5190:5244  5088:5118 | -0.04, 136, 139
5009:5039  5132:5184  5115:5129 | -0.01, 135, 128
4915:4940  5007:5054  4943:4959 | 0.06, 143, 138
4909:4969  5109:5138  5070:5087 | -0.02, 139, 137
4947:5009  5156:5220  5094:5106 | -0.08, 138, 129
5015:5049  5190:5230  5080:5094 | -0.06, 138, 138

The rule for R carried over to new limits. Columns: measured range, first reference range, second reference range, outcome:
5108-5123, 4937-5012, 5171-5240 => -0.10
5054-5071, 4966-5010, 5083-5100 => 0.04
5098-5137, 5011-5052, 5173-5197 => -2.04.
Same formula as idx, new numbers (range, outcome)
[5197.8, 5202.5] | 138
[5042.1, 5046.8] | 137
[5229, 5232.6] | 132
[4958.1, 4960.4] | 129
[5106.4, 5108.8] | 136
